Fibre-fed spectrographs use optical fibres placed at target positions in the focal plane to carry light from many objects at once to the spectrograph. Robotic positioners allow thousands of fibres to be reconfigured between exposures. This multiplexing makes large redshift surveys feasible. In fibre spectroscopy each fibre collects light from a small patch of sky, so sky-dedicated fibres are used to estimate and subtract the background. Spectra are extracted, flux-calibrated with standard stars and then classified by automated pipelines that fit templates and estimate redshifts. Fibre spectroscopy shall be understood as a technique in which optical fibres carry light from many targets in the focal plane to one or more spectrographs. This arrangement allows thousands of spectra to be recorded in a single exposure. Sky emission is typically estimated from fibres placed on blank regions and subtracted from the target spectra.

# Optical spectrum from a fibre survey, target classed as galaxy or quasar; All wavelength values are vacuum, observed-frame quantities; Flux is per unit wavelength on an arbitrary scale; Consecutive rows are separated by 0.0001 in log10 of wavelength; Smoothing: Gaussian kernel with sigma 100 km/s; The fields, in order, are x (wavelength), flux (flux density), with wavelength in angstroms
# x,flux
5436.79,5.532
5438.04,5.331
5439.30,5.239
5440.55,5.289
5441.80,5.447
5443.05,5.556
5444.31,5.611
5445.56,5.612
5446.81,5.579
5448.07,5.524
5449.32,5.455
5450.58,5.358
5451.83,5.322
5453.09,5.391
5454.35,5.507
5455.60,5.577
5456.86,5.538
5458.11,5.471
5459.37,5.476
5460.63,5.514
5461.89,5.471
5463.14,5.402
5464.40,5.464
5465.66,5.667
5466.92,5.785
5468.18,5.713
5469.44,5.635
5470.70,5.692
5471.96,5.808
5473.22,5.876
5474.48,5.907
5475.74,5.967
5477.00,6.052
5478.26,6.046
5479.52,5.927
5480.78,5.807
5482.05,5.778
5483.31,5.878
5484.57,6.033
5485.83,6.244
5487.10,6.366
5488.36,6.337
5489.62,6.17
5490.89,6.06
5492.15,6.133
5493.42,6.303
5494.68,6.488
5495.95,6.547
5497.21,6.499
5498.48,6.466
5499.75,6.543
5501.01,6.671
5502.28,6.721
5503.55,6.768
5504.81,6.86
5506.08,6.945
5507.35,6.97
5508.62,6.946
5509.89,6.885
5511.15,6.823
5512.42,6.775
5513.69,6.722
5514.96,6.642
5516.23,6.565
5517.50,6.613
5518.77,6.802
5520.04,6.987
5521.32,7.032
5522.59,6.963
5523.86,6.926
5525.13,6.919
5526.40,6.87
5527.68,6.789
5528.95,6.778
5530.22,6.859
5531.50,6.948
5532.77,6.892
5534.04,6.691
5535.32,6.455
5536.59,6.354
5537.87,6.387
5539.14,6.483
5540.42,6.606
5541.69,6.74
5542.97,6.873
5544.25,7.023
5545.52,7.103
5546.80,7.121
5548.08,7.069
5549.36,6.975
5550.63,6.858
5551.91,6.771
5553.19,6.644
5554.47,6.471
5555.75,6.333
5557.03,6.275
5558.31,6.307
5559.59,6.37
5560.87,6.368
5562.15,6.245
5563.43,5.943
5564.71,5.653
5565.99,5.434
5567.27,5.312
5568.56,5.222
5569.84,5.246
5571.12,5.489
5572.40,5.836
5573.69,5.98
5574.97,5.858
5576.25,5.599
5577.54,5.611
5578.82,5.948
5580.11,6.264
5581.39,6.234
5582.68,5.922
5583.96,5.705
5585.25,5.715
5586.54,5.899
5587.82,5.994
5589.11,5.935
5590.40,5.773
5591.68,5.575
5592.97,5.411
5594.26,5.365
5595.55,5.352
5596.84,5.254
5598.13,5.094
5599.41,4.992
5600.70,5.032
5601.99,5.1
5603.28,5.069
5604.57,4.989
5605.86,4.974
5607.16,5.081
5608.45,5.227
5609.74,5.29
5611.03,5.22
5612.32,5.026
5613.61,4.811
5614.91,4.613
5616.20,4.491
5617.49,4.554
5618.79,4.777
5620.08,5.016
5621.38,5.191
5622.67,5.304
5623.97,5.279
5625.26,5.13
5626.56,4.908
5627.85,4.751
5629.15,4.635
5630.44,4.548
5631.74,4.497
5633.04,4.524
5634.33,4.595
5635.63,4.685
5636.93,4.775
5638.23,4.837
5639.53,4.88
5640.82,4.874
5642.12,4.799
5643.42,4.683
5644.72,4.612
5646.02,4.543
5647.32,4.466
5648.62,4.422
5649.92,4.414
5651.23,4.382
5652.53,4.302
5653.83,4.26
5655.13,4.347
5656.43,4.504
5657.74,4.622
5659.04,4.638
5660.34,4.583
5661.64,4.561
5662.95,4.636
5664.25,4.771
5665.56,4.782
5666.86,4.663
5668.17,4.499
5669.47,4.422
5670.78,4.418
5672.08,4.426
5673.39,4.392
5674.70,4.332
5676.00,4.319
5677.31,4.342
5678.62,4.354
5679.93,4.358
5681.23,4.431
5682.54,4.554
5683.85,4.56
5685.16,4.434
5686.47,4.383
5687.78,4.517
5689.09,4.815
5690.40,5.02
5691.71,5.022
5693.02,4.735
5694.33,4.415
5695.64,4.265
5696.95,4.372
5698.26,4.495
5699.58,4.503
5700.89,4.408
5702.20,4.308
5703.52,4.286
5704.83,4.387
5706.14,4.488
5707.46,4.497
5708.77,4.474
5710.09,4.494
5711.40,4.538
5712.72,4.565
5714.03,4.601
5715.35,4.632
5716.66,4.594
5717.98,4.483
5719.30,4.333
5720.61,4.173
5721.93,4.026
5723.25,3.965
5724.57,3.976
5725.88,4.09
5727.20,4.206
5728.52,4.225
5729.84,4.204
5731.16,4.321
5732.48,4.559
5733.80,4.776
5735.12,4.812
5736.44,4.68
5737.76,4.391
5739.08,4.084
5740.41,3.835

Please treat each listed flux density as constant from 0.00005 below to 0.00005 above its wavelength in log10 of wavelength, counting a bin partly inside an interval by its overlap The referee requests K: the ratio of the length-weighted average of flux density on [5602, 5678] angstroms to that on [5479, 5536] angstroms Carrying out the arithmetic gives 0.71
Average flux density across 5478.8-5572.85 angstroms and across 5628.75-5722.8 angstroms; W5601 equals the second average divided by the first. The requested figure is 0.70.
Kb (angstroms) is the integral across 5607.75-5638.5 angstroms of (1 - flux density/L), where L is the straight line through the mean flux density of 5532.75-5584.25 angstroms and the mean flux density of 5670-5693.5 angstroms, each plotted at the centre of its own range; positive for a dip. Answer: 2.8 angstroms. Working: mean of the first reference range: 6.26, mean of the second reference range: 4.52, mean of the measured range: 4.86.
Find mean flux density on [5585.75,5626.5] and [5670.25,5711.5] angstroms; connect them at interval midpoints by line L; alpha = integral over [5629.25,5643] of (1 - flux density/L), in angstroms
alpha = 0.66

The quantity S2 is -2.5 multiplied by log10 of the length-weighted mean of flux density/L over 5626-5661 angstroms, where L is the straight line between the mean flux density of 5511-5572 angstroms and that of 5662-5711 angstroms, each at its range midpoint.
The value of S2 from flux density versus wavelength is 0.113 mag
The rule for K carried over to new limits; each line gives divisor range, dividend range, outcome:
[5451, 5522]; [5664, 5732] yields 0.72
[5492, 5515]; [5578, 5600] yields 0.85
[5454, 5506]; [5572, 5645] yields 0.86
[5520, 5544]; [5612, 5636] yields 0.71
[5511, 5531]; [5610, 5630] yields 0.72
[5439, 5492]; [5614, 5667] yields 0.82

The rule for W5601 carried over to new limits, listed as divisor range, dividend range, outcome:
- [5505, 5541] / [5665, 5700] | 0.67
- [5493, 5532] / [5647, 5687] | 0.66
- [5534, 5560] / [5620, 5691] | 0.69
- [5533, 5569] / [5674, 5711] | 0.70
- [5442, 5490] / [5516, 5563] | 1.17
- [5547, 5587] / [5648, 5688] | 0.74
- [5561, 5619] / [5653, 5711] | 0.83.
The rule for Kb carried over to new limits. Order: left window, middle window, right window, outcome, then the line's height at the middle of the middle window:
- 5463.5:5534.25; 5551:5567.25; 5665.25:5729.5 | -1.1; 5.82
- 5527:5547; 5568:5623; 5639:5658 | 2.1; 5.59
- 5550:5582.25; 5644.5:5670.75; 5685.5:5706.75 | 2.4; 4.96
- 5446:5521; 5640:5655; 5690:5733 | 1.1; 4.89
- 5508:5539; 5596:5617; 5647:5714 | 2.1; 5.57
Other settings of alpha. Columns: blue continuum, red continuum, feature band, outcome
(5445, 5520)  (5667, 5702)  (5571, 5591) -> -2.09 angstroms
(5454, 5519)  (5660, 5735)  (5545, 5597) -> -4.96 angstroms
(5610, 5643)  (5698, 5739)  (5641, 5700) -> 1.29 angstroms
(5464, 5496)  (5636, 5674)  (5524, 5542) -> -3.72 angstroms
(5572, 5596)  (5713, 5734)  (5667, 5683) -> 1.39 angstroms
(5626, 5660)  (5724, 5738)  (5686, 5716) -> -0.48 angstroms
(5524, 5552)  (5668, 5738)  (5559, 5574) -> 1.51 angstroms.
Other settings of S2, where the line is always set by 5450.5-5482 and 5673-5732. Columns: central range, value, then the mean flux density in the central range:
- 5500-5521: -0.24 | 6.79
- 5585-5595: -0.14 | 5.7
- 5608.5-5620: 0.00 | 4.88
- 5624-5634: 0.01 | 4.75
